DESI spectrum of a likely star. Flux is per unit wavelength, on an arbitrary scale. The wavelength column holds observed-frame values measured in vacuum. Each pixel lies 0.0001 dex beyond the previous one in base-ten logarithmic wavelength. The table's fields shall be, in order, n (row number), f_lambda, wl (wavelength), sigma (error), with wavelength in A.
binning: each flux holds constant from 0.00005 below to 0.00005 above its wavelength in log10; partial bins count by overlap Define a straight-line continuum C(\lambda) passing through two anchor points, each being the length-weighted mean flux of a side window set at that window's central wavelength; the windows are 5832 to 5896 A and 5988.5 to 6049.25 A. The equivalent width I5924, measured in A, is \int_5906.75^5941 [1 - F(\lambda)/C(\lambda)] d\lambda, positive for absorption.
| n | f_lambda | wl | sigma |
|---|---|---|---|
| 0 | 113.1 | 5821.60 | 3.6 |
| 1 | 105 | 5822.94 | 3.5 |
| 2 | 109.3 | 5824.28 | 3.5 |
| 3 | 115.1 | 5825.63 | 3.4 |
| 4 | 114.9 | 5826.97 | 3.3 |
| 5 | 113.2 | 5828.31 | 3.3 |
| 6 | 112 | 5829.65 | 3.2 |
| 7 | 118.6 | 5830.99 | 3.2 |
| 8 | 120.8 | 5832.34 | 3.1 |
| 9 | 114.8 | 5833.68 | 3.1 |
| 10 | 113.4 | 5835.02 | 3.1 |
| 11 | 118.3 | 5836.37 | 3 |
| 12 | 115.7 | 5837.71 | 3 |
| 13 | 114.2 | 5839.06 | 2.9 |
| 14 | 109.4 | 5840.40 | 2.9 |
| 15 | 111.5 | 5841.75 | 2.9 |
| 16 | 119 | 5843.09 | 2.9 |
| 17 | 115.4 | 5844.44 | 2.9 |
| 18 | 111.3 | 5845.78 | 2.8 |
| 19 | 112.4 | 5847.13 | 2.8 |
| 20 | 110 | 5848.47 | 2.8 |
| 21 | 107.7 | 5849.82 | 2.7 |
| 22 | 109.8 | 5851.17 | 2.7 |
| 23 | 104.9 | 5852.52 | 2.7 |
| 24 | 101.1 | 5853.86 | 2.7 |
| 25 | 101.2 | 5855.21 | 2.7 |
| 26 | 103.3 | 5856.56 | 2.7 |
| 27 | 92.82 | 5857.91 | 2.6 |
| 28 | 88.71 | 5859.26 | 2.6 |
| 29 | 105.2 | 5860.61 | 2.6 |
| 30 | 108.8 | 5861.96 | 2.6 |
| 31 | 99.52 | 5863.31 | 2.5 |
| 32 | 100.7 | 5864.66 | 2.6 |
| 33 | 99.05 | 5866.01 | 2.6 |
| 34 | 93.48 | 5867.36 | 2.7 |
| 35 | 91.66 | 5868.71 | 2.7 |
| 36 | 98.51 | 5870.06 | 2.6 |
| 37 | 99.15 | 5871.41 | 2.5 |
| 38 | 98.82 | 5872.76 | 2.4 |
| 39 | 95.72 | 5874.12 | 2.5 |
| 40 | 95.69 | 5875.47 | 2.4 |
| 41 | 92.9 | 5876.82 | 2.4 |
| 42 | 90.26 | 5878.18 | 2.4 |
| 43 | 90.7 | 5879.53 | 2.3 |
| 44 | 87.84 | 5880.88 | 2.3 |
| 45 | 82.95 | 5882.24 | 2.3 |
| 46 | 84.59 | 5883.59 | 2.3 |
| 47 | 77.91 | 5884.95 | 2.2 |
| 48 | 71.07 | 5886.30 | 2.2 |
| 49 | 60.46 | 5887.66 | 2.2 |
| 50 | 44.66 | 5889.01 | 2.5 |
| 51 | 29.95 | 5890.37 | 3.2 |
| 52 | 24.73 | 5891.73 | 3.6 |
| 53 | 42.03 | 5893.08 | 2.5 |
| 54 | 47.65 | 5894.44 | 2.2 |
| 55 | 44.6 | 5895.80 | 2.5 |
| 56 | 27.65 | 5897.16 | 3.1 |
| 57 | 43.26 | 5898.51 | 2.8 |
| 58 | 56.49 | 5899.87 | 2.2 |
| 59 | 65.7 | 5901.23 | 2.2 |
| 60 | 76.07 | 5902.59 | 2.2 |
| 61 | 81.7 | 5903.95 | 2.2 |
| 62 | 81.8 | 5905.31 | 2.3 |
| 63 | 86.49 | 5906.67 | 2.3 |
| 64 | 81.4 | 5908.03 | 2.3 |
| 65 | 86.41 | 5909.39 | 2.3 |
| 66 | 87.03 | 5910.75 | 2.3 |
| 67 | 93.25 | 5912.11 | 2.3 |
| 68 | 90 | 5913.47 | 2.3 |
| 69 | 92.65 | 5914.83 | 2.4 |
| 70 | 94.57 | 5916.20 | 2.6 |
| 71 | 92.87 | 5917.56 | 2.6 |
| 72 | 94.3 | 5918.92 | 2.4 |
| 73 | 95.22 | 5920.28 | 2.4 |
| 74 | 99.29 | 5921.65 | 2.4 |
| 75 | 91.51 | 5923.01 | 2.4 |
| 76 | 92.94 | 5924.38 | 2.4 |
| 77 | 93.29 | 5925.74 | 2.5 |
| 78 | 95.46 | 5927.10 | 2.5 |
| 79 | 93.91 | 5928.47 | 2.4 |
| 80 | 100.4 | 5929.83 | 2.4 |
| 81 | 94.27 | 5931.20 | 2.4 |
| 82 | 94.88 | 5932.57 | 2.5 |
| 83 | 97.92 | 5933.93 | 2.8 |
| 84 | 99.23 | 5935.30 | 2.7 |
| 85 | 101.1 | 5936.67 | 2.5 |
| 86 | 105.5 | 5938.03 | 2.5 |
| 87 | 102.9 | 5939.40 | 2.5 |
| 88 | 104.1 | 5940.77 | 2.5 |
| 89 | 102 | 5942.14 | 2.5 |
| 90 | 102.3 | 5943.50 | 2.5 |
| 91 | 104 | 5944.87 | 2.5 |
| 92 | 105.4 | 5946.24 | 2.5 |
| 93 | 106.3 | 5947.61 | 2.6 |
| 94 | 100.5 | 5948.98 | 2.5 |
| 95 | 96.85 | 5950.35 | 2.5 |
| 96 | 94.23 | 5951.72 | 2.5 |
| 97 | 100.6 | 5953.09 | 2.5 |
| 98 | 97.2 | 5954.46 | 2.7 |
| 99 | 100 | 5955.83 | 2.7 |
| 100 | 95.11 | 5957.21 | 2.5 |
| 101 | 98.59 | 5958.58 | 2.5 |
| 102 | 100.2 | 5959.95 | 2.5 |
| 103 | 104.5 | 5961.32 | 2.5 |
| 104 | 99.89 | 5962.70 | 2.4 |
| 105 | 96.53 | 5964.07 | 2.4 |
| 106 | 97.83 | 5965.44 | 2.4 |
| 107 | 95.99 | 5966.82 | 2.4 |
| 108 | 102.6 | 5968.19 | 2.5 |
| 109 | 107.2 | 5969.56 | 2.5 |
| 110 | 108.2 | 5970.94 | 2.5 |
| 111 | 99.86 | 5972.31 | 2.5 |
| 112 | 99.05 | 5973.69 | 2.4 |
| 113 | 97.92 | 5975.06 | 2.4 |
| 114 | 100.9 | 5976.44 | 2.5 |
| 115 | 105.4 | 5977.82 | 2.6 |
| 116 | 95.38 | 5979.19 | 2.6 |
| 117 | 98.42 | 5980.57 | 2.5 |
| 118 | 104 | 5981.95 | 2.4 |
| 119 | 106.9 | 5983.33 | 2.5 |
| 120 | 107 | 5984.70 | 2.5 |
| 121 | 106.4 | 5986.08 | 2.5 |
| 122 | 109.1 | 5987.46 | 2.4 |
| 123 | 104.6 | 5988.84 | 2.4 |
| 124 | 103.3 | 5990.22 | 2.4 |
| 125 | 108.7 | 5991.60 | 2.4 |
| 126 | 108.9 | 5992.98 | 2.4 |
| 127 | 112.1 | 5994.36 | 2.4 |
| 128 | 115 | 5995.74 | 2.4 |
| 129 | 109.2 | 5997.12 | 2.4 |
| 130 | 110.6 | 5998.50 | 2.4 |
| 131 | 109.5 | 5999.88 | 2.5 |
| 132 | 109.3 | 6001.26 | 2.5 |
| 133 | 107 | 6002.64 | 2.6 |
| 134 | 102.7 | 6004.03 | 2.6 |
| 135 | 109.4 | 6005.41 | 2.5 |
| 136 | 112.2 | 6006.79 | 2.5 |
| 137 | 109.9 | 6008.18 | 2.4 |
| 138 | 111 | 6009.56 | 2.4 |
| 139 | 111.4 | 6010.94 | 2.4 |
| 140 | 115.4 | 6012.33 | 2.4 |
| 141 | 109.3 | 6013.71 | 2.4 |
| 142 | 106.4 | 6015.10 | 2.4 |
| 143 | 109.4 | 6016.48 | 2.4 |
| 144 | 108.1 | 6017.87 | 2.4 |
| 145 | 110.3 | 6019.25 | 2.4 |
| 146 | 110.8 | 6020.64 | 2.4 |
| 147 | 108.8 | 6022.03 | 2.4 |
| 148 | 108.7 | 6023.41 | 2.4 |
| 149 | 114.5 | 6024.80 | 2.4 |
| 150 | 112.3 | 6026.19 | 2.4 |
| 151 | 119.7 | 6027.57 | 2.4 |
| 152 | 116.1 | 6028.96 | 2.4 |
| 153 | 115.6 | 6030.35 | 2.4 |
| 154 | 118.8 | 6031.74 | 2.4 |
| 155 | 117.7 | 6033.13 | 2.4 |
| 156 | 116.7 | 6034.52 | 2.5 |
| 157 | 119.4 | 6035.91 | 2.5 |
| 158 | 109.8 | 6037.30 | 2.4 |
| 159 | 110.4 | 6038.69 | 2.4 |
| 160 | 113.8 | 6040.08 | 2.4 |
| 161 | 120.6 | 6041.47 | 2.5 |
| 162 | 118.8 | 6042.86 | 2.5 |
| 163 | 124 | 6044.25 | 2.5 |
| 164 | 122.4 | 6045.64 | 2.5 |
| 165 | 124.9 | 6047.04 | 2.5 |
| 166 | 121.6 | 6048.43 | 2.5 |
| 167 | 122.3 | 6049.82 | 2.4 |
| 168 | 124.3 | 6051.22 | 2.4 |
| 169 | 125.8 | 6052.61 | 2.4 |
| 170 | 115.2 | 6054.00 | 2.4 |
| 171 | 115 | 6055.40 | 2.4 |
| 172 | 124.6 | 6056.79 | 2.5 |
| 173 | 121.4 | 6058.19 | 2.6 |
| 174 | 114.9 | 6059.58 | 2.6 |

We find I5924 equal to 2.0 A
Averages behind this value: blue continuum 92.9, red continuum 113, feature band 94.7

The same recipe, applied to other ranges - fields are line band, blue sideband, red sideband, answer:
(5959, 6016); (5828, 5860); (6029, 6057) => 5.3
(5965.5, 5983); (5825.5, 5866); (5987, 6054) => 1.7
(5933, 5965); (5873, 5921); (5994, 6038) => -3.6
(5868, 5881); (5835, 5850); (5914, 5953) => 1.6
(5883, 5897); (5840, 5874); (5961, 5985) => 7.0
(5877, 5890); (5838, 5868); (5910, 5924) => 3.1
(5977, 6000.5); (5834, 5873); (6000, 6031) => 0.7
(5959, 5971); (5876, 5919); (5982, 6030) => -0.7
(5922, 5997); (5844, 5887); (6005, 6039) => 3.7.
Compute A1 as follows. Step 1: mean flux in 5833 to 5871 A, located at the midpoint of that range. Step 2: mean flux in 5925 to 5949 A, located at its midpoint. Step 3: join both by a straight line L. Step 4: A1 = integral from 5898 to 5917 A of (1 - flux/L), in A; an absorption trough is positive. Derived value 4.1 A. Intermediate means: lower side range 106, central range 80.2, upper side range 100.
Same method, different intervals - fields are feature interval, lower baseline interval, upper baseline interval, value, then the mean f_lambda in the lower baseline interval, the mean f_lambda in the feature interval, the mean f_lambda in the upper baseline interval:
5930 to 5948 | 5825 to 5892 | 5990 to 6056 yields 0.75 A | 98.3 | 101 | 114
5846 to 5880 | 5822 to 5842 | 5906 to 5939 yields 2.27 A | 114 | 99.9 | 94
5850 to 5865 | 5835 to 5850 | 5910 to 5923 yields 1.04 A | 113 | 102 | 93.1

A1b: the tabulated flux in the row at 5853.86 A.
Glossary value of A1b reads 101.1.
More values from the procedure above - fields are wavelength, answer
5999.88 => 109.5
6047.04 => 124.9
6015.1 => 106.4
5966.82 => 95.99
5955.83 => 100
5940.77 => 104.1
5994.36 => 112.1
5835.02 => 113.4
